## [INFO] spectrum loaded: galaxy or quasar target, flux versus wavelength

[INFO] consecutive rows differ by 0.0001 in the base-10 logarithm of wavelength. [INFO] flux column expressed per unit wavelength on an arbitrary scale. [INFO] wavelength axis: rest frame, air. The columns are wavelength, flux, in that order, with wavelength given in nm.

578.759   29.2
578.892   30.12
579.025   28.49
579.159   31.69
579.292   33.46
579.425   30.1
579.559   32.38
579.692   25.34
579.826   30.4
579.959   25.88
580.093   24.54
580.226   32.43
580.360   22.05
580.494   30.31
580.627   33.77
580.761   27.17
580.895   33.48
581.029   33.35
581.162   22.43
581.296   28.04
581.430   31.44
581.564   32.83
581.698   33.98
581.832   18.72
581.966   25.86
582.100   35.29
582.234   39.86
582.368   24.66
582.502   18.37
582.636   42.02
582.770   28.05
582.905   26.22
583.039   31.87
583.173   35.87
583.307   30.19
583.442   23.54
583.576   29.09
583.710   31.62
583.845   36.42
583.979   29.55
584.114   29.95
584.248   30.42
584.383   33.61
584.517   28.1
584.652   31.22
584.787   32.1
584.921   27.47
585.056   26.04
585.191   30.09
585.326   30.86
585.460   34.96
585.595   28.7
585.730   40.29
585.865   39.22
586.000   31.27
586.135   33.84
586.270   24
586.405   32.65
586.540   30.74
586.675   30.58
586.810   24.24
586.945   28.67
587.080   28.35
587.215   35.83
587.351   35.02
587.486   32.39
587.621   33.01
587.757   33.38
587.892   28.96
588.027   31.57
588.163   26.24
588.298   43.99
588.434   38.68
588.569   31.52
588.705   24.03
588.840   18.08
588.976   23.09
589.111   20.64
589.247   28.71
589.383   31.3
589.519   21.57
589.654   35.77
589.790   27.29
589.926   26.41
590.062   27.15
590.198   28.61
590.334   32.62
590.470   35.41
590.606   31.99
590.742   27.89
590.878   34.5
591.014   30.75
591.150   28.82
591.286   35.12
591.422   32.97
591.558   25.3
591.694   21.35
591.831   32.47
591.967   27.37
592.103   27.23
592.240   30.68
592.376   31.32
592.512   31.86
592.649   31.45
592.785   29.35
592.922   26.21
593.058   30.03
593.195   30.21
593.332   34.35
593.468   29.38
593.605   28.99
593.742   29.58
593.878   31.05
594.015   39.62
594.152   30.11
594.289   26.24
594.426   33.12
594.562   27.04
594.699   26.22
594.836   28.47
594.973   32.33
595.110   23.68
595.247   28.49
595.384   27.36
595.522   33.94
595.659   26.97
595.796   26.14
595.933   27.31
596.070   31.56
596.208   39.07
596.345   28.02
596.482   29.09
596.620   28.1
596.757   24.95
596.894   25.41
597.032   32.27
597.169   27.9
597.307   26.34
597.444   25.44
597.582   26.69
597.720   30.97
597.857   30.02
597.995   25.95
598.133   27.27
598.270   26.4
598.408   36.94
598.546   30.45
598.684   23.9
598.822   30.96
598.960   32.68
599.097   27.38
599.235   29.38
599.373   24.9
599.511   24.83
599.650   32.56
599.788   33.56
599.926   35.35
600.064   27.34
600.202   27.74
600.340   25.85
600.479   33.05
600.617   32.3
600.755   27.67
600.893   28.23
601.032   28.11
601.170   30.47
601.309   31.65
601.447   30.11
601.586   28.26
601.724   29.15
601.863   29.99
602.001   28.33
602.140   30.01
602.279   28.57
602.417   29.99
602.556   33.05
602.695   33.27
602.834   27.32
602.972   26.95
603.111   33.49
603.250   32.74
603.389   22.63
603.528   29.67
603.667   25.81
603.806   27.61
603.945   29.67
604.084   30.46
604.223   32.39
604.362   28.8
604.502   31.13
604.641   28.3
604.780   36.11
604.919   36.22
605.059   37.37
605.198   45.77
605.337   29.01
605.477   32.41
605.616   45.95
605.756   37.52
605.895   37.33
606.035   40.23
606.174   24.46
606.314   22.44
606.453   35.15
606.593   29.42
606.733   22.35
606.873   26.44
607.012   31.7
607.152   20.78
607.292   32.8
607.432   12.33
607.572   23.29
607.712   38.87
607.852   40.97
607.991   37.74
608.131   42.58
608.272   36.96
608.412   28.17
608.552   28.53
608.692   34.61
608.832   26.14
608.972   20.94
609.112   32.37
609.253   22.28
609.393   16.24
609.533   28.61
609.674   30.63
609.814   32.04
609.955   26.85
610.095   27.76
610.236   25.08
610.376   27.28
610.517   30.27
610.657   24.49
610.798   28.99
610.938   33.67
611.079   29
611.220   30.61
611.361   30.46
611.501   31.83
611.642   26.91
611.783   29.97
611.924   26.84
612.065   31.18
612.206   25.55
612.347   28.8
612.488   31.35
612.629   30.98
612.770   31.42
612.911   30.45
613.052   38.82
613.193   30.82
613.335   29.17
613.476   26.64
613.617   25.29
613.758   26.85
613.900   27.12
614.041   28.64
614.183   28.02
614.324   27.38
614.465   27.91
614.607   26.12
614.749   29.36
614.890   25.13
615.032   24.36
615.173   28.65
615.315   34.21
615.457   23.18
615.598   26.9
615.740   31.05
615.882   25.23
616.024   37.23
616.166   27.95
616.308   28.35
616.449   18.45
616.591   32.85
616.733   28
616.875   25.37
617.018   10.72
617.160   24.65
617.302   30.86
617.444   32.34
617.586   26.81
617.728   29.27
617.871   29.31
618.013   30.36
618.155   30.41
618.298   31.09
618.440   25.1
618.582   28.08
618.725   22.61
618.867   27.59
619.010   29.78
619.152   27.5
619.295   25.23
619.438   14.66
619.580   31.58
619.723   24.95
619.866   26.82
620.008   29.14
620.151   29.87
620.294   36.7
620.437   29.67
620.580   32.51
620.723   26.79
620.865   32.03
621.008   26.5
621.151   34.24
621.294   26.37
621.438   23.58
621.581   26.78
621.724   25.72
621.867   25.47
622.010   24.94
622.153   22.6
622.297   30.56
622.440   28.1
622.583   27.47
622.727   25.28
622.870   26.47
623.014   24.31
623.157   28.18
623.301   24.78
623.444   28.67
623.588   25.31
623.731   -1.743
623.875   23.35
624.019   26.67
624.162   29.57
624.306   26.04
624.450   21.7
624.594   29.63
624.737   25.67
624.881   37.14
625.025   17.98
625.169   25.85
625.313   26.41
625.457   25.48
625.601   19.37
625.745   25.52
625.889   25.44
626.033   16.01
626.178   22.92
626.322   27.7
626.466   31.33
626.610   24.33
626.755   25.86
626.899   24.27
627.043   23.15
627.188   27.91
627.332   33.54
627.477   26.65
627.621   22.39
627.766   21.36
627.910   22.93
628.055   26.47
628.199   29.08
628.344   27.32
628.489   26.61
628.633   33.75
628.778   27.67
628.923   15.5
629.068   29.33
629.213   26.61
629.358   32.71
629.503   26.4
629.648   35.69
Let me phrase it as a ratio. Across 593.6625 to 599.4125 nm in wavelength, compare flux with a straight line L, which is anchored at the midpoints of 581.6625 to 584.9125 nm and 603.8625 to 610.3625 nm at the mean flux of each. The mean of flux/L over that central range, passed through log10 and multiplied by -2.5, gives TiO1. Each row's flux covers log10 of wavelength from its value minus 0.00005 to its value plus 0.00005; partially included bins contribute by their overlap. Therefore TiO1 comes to 0.05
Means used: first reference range 30.2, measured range 29.1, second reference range 30.8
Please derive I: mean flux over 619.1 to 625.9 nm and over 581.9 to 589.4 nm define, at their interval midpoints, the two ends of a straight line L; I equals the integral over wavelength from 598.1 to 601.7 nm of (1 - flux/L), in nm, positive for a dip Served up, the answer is -0.08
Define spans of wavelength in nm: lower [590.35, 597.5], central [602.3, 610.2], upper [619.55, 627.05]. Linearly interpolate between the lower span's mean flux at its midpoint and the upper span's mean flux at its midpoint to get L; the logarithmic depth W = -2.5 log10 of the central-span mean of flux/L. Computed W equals -0.09 mag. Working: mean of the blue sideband 29.7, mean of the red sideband 26.1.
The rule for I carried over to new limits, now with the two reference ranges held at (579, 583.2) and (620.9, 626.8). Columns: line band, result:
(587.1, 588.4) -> -0.20 nm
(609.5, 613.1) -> -0.40 nm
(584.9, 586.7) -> -0.15 nm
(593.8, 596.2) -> -0.12 nm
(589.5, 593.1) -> -0.15 nm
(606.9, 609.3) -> -0.28 nm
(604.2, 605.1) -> -0.18 nm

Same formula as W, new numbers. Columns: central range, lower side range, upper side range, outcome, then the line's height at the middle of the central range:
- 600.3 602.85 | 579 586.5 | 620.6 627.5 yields -0.06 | 28.2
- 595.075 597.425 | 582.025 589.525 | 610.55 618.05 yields 0.04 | 29.8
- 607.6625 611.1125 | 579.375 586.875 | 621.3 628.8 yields -0.11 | 27.2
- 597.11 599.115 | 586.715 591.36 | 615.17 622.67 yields 0.02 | 29.3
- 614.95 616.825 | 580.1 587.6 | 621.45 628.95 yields -0.07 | 26.5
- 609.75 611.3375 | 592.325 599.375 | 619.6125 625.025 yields -0.03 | 27.9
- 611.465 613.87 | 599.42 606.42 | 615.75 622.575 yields -0.02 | 29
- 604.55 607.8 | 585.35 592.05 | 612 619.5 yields -0.10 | 28.7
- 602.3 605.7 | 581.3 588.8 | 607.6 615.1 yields -0.07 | 29.8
